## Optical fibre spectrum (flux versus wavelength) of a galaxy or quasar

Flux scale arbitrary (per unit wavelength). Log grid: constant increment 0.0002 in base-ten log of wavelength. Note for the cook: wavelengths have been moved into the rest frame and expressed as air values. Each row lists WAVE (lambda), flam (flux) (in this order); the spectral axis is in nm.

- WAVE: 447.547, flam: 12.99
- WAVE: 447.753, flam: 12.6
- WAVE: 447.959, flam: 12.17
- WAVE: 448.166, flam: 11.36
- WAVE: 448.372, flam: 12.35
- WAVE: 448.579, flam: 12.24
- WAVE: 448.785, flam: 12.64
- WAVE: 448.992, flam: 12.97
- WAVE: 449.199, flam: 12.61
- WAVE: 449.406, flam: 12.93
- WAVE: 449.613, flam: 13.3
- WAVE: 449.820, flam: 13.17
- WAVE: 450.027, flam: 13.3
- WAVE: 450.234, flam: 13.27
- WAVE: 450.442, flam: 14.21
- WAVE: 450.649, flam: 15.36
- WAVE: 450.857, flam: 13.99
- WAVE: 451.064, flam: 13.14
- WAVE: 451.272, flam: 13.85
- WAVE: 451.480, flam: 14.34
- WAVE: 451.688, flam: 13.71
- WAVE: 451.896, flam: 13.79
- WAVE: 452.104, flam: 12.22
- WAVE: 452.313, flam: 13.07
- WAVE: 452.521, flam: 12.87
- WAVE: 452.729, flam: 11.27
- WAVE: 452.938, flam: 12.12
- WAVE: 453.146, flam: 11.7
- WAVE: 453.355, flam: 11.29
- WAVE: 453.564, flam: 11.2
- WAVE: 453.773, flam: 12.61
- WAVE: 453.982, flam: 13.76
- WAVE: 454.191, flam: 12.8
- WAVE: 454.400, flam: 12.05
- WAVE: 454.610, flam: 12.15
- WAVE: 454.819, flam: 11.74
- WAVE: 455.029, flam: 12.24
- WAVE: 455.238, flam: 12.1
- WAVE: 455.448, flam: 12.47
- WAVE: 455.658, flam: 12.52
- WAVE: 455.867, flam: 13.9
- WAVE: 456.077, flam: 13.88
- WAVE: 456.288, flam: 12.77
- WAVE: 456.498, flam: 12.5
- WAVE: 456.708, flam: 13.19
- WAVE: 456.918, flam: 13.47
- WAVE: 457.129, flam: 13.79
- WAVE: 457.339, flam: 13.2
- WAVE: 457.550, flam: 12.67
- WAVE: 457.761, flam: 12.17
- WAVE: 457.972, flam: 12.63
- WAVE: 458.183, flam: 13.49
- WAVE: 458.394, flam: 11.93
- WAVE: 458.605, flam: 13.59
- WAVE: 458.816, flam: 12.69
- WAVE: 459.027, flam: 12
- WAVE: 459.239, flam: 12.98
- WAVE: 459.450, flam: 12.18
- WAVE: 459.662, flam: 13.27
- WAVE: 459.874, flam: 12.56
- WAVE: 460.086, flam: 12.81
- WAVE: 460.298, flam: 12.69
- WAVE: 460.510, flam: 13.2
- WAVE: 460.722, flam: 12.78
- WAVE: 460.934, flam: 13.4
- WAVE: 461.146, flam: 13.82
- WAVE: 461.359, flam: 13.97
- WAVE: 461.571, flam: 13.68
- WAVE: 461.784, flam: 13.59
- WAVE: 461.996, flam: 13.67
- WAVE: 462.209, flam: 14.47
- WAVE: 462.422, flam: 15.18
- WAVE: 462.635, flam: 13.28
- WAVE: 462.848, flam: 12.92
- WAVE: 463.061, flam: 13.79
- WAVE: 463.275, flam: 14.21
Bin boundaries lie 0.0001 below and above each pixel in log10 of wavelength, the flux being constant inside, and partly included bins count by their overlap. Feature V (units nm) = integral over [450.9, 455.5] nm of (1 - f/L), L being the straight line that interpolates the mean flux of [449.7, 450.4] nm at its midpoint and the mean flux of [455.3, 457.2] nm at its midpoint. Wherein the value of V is 0.22 nm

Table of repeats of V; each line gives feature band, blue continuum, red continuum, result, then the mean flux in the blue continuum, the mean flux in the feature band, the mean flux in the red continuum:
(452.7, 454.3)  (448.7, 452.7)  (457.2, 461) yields 0.127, 13.4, 12.1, 12.8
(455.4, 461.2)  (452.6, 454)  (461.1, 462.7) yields 0.067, 11.9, 12.9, 14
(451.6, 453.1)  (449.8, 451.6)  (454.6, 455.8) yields 0.071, 13.9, 12.7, 12.3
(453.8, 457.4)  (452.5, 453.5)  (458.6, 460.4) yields -0.213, 11.7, 12.8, 12.7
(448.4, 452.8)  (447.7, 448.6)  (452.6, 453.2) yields -0.489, 12.1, 13.3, 11.8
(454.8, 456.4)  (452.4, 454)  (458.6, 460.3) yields -0.061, 12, 12.8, 12.7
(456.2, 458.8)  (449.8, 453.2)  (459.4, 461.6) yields 0.047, 13.3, 12.9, 13.1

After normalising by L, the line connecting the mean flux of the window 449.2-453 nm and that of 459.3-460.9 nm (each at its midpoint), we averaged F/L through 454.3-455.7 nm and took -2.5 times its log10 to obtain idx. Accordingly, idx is 0.08 mag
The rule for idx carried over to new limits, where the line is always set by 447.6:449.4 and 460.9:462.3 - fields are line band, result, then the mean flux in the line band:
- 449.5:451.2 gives -0.09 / 13.7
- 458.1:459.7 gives 0.07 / 12.7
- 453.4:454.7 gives 0.05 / 12.4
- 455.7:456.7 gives 0.00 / 13.2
